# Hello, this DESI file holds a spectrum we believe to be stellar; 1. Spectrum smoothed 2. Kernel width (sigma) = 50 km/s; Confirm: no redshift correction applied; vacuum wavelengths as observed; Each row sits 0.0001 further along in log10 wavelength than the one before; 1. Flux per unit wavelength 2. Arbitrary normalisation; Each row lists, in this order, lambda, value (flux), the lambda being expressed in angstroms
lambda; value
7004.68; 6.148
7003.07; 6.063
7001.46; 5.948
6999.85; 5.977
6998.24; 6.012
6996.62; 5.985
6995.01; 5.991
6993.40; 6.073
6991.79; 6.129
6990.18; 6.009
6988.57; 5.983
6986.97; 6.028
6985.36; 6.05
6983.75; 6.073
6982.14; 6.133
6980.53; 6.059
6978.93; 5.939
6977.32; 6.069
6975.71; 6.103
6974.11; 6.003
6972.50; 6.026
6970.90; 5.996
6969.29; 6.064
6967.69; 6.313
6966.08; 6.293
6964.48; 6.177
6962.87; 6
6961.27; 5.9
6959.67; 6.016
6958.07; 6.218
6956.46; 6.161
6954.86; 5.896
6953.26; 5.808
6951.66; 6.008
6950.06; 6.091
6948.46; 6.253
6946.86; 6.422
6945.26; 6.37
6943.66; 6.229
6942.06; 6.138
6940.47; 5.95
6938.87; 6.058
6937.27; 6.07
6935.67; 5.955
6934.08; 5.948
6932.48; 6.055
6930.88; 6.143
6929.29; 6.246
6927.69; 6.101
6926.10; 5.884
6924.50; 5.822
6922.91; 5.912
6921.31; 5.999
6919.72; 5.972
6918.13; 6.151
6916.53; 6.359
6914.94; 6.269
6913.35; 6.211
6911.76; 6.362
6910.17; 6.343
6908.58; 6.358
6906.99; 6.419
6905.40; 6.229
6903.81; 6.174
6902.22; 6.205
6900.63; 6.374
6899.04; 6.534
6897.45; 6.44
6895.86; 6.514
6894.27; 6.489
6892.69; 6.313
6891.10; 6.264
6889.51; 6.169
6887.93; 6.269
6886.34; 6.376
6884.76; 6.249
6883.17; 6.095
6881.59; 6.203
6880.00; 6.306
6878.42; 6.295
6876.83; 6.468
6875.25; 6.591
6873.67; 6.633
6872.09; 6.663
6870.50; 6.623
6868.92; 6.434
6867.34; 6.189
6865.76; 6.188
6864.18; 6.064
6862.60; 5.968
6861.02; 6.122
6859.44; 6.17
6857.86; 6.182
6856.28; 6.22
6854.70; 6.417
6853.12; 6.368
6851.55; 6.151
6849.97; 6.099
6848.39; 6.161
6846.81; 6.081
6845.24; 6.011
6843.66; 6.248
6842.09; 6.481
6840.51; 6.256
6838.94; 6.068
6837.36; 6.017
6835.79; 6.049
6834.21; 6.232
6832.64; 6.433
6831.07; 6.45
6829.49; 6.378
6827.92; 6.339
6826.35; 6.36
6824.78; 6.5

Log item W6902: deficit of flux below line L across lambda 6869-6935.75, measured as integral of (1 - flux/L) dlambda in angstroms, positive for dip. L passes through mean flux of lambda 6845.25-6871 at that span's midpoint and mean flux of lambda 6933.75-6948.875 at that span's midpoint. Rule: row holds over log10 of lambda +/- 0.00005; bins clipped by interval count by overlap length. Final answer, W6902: -1.0 angstroms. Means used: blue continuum 6.21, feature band 6.27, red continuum 6.14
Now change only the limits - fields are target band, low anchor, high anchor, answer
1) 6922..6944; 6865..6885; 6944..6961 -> 0.5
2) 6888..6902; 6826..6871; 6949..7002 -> -0.5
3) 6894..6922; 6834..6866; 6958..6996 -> -0.8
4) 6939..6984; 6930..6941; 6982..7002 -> -0.5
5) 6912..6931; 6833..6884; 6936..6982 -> 0.2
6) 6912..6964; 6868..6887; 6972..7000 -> 1.0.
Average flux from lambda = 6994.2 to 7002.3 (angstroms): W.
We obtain 5.98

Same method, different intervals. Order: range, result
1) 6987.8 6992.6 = 6.04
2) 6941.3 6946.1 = 6.24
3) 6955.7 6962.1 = 6.07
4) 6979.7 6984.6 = 6.09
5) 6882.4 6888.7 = 6.24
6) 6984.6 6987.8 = 6.05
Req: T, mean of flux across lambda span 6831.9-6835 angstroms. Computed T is 6.33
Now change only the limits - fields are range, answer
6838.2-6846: 6.22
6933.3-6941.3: 6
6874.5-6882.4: 6.37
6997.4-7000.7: 5.98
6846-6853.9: 6.18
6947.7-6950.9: 6.17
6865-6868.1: 6.19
